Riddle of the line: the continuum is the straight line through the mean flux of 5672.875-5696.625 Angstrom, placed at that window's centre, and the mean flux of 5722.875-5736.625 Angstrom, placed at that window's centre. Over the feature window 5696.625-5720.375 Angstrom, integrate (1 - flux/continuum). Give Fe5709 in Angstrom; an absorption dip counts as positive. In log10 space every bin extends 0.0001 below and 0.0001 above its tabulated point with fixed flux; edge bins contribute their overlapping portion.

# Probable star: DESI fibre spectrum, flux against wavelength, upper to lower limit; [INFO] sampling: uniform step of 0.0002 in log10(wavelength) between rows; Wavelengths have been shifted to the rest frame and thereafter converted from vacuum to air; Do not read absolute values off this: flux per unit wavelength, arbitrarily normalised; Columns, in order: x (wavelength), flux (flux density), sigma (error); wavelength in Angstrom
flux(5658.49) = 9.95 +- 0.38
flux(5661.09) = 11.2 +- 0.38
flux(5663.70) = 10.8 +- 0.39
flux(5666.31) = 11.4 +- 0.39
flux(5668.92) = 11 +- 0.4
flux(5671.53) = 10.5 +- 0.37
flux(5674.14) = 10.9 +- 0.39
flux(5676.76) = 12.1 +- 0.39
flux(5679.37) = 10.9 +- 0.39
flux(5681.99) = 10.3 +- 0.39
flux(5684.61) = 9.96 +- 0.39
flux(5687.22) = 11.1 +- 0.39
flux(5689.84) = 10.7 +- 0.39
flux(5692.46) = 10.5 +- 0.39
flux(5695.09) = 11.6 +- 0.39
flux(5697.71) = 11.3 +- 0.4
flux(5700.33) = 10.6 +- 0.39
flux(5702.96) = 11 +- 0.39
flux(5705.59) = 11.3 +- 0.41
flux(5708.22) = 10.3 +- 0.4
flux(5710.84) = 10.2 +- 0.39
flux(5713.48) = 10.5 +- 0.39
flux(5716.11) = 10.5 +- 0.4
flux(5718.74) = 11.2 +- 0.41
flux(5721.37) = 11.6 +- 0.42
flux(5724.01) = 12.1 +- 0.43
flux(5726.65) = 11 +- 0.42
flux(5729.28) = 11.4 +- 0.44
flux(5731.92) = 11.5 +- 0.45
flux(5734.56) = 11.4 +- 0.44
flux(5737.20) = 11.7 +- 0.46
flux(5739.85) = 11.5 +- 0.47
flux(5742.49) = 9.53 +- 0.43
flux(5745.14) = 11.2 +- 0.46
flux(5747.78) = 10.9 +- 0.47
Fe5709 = 0.9 Angstrom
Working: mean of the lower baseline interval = 10.9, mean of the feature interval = 10.8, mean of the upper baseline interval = 11.5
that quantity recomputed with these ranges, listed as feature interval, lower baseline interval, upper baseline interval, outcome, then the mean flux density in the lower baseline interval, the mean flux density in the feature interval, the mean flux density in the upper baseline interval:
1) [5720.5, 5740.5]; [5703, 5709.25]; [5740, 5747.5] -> -1.5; 10.9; 11.5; 10.6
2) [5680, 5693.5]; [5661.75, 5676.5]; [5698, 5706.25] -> 0.6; 11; 10.5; 11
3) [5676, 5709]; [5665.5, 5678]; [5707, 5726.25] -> 0.5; 11.2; 10.9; 10.9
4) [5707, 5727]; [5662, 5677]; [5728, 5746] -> 0.4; 11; 10.9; 11.2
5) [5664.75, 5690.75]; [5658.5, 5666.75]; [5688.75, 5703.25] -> 0.1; 10.9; 10.9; 10.9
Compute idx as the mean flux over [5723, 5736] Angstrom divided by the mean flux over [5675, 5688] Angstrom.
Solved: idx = 1.06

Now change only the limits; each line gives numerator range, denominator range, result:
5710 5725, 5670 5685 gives 1.02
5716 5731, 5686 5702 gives 1.04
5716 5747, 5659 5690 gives 1.03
